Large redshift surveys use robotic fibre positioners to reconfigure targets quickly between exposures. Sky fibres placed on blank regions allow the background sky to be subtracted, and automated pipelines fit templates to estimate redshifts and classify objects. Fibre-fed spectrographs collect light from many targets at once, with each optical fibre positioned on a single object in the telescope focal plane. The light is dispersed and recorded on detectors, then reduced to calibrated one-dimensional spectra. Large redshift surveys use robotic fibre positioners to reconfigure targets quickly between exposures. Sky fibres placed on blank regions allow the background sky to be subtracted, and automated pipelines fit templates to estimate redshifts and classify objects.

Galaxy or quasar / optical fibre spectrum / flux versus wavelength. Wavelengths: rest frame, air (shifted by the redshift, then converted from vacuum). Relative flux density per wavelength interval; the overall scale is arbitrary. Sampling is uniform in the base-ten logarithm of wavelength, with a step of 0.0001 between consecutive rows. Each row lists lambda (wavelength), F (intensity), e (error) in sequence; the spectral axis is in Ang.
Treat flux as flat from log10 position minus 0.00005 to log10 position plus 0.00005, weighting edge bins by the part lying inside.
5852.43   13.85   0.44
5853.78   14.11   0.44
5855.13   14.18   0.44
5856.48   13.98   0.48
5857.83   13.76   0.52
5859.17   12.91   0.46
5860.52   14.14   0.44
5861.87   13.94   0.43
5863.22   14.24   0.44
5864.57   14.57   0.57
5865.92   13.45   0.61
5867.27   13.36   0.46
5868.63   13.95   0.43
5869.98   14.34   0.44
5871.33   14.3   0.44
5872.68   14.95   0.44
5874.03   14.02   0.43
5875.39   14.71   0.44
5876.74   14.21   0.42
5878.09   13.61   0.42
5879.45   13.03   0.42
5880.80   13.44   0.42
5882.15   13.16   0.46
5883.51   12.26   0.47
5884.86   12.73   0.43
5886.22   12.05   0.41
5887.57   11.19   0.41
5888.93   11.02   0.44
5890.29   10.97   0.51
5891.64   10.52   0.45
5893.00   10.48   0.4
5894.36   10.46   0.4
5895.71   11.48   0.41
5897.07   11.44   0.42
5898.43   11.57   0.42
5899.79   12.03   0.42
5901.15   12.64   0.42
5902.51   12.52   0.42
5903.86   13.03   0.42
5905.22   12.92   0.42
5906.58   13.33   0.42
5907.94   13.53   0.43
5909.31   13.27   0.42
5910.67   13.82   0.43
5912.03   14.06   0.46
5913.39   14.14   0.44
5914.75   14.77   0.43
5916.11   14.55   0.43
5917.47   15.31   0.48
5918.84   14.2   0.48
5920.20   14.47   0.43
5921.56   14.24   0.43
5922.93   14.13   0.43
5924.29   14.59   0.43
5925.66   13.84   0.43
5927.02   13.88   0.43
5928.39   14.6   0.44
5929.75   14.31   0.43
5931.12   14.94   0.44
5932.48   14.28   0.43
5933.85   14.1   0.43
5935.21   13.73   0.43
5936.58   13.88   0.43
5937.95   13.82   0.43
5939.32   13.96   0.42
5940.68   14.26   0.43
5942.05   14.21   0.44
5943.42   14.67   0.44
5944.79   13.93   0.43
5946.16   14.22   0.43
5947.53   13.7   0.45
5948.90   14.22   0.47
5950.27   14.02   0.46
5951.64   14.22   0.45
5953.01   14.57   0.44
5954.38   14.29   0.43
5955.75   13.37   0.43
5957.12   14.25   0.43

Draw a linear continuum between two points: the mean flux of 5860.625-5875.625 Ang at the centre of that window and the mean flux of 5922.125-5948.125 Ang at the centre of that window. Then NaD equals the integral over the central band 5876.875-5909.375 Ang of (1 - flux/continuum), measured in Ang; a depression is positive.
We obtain 4.5 Ang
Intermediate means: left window 14.1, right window 14.2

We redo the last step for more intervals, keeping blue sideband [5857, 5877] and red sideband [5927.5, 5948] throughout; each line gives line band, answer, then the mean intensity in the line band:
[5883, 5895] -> 2.4 Ang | 11.3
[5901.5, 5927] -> 0.4 Ang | 13.9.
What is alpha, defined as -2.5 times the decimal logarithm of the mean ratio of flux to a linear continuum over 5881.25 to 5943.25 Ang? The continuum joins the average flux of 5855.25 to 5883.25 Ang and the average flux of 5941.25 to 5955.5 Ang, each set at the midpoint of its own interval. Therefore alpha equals 0.07 mag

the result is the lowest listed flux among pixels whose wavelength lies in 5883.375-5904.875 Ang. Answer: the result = 10.46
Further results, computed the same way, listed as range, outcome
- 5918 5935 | 13.84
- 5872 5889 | 11.02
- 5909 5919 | 13.27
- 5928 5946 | 13.73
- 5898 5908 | 11.57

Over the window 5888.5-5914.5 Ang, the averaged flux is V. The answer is 12.3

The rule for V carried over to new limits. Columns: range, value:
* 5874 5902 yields 12.2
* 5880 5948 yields 13.3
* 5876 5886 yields 13.2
